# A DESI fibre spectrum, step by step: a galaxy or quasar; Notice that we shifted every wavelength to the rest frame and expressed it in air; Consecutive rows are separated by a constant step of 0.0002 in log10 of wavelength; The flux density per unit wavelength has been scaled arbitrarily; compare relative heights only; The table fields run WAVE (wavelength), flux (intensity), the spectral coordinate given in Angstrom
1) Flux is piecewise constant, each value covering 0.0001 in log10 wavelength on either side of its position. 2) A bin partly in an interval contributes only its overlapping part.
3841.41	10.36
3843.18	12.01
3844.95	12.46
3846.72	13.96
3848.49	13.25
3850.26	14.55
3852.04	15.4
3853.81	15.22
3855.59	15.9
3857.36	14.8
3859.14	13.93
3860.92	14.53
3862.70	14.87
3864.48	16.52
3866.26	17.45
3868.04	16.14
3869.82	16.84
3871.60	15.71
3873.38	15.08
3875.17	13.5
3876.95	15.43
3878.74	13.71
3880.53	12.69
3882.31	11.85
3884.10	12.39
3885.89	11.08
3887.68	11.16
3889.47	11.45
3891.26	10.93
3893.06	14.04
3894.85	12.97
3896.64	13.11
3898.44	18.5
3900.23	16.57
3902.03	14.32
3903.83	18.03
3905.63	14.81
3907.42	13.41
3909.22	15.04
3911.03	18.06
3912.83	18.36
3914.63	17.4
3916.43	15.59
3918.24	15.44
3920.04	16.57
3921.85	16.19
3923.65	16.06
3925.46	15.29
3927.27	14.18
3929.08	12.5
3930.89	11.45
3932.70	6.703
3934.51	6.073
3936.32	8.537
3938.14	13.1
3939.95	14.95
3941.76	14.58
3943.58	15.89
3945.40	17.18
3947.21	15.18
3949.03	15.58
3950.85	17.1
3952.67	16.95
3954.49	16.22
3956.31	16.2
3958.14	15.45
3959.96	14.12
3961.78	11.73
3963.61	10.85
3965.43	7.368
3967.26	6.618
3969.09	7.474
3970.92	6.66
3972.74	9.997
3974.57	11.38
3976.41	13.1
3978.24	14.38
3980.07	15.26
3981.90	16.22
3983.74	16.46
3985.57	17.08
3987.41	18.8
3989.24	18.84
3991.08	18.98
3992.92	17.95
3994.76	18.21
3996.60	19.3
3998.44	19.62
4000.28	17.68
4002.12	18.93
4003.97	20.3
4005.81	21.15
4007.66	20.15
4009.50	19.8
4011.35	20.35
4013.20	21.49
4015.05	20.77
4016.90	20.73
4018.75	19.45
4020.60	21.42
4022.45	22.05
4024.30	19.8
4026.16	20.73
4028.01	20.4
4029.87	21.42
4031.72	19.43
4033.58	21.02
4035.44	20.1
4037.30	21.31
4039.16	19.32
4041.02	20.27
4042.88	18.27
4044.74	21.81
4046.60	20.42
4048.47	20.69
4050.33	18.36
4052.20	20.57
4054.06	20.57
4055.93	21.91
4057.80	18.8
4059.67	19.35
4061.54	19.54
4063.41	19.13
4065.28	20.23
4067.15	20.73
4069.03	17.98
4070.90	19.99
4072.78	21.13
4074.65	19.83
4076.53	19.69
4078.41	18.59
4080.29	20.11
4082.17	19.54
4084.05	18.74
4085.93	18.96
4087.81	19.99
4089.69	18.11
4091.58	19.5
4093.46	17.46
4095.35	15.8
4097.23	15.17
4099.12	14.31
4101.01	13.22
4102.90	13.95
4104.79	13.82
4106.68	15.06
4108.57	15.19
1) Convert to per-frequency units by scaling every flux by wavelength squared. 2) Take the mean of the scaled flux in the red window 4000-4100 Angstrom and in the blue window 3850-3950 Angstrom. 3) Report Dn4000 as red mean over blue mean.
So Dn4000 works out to 1.5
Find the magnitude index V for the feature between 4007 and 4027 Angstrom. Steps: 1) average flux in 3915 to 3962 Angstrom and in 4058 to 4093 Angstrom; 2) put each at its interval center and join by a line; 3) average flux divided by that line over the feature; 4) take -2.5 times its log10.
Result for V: -0.194 mag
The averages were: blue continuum 14.3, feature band 20.6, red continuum 19.5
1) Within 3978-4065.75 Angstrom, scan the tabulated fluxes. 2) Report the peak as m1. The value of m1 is 22.05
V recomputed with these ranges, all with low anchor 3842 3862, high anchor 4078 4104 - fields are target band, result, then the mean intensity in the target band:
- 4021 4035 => -0.25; 20.7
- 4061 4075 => -0.17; 19.8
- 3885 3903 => 0.10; 13.4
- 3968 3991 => 0.14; 13.9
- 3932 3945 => 0.29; 11.7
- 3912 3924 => -0.10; 16.5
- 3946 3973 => 0.23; 12.6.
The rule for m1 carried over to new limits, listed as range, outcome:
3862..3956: 18.5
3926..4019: 21.49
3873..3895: 15.43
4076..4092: 20.11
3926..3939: 14.18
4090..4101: 19.5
